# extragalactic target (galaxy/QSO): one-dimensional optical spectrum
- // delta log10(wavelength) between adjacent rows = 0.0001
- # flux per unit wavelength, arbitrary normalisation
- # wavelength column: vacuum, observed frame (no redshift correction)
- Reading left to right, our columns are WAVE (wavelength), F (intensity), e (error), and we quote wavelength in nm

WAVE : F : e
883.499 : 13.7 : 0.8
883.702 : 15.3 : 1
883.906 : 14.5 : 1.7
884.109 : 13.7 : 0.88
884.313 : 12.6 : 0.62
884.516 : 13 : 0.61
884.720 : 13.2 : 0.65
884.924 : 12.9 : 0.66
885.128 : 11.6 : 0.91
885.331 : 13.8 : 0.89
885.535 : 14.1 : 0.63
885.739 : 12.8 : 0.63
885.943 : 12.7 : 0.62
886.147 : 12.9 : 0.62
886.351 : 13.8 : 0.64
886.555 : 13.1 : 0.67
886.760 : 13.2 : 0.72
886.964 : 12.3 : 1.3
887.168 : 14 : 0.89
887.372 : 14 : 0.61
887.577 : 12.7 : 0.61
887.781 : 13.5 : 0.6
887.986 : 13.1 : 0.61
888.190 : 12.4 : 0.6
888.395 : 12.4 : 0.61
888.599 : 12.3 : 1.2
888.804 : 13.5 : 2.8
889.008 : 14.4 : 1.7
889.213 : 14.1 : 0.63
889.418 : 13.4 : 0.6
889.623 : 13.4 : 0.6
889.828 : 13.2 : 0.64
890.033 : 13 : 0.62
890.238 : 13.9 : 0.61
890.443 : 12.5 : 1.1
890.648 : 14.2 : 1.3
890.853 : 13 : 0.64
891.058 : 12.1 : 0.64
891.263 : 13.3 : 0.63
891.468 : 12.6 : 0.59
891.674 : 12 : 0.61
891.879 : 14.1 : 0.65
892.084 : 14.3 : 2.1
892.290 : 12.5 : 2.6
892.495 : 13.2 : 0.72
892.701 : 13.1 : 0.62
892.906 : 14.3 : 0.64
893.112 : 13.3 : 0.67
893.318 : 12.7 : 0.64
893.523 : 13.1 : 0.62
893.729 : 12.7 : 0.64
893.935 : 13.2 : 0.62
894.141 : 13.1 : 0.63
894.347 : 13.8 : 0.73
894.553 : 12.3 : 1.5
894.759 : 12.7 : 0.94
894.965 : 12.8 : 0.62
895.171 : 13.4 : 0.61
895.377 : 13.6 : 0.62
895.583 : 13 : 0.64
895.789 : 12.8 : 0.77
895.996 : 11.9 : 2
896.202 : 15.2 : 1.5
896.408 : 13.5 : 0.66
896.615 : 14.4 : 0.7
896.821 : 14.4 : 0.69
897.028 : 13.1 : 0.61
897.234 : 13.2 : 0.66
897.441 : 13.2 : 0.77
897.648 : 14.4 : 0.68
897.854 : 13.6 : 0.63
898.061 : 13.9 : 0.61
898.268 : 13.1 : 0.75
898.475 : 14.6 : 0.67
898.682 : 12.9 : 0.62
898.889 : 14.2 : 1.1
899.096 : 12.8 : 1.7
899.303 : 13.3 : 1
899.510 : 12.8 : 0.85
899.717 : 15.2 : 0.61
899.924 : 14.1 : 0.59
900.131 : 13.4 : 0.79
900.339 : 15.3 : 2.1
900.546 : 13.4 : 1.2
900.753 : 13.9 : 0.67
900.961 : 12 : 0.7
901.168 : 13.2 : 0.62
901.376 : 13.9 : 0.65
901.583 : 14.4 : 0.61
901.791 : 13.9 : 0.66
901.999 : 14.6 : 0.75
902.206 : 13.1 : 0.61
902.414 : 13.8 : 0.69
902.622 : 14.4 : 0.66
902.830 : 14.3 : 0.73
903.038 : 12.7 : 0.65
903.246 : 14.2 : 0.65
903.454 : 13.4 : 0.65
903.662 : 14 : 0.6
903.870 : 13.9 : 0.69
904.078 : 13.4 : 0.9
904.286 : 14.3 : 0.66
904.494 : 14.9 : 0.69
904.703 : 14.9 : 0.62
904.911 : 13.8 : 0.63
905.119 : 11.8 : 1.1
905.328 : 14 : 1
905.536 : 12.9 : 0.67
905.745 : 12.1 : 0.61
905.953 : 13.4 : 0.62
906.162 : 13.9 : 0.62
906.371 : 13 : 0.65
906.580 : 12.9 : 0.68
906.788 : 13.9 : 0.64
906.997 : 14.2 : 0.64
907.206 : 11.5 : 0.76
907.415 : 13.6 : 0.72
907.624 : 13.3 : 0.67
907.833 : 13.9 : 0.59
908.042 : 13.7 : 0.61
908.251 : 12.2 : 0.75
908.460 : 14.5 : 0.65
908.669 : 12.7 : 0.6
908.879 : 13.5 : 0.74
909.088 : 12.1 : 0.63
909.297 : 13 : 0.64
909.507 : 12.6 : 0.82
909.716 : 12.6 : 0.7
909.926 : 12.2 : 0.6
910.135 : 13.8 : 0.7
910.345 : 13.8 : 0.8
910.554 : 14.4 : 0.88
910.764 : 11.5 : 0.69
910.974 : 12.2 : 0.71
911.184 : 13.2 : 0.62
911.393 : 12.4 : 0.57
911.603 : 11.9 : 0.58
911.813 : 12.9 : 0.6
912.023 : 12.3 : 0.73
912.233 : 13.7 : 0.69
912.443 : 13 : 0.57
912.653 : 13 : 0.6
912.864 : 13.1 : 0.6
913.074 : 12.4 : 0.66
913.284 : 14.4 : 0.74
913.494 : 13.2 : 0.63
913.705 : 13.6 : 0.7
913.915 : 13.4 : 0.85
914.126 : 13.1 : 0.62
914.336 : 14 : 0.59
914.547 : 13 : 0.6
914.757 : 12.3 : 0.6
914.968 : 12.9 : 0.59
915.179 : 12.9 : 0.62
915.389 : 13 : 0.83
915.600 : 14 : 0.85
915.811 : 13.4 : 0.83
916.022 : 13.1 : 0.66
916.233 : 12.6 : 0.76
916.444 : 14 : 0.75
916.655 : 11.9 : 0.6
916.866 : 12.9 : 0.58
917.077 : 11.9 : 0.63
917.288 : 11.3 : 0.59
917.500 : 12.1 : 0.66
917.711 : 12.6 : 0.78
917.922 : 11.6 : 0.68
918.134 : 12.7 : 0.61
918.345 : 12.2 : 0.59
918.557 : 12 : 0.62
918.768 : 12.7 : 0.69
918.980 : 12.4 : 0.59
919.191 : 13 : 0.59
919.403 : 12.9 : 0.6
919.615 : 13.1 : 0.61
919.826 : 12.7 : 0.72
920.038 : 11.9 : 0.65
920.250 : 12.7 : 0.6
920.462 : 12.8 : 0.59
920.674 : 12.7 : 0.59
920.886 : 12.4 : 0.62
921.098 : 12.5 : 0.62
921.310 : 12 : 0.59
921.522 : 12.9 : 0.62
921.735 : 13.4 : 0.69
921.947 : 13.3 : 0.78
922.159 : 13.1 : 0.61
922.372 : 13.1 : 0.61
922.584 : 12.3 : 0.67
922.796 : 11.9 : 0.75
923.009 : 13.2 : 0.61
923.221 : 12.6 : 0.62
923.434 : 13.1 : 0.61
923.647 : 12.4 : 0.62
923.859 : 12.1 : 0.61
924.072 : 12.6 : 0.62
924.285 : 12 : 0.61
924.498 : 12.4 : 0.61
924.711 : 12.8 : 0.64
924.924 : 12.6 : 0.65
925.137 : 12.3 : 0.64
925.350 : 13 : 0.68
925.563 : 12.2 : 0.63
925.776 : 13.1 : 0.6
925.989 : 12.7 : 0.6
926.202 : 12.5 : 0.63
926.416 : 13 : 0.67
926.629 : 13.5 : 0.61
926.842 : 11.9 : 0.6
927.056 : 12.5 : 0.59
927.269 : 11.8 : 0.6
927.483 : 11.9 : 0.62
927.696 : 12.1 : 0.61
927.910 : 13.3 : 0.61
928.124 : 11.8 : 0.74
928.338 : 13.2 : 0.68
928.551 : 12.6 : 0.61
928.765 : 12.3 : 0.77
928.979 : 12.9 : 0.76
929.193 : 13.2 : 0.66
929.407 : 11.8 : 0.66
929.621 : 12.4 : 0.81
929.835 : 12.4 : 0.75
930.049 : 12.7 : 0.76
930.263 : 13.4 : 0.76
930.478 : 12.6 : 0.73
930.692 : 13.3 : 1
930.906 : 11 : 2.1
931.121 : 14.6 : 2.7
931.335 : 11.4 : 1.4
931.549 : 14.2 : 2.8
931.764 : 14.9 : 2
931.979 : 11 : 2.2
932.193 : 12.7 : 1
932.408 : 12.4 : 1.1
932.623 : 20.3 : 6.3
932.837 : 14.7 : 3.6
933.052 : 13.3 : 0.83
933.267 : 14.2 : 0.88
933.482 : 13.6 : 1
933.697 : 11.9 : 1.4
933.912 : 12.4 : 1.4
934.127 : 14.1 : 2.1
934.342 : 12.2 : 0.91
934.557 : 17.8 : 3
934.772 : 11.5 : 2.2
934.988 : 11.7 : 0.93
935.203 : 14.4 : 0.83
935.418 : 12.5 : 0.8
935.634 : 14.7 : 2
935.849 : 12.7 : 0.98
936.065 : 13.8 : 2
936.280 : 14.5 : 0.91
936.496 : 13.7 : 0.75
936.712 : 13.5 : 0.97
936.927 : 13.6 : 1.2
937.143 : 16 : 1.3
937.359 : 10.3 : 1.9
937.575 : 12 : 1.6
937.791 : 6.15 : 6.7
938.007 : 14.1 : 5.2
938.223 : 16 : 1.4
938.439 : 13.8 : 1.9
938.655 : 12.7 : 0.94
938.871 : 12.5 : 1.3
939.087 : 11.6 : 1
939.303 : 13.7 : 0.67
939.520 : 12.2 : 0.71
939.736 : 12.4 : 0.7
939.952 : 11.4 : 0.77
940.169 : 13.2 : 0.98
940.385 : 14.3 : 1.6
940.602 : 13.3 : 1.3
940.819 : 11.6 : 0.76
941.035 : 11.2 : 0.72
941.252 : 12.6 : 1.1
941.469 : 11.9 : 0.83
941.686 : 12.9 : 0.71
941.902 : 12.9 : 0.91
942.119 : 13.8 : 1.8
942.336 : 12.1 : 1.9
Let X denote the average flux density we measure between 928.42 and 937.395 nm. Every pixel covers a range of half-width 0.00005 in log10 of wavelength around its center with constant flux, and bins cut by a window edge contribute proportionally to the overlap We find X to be 13.3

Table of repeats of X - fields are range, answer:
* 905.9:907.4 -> 13.3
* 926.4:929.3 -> 12.6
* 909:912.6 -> 12.8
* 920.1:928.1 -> 12.6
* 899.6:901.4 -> 13.8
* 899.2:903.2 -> 13.8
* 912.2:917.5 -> 13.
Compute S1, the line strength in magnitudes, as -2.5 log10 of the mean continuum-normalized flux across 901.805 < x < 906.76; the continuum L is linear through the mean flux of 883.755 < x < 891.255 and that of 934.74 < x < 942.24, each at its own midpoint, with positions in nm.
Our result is -0.04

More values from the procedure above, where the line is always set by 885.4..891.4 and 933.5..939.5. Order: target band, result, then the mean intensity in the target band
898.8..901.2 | -0.037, 13.6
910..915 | 0.008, 13.1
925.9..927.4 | 0.049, 12.5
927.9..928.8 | 0.044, 12.6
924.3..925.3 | 0.053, 12.5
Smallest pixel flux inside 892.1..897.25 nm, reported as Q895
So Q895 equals 11.9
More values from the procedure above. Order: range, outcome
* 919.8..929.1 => 11.8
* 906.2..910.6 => 11.5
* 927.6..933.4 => 11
